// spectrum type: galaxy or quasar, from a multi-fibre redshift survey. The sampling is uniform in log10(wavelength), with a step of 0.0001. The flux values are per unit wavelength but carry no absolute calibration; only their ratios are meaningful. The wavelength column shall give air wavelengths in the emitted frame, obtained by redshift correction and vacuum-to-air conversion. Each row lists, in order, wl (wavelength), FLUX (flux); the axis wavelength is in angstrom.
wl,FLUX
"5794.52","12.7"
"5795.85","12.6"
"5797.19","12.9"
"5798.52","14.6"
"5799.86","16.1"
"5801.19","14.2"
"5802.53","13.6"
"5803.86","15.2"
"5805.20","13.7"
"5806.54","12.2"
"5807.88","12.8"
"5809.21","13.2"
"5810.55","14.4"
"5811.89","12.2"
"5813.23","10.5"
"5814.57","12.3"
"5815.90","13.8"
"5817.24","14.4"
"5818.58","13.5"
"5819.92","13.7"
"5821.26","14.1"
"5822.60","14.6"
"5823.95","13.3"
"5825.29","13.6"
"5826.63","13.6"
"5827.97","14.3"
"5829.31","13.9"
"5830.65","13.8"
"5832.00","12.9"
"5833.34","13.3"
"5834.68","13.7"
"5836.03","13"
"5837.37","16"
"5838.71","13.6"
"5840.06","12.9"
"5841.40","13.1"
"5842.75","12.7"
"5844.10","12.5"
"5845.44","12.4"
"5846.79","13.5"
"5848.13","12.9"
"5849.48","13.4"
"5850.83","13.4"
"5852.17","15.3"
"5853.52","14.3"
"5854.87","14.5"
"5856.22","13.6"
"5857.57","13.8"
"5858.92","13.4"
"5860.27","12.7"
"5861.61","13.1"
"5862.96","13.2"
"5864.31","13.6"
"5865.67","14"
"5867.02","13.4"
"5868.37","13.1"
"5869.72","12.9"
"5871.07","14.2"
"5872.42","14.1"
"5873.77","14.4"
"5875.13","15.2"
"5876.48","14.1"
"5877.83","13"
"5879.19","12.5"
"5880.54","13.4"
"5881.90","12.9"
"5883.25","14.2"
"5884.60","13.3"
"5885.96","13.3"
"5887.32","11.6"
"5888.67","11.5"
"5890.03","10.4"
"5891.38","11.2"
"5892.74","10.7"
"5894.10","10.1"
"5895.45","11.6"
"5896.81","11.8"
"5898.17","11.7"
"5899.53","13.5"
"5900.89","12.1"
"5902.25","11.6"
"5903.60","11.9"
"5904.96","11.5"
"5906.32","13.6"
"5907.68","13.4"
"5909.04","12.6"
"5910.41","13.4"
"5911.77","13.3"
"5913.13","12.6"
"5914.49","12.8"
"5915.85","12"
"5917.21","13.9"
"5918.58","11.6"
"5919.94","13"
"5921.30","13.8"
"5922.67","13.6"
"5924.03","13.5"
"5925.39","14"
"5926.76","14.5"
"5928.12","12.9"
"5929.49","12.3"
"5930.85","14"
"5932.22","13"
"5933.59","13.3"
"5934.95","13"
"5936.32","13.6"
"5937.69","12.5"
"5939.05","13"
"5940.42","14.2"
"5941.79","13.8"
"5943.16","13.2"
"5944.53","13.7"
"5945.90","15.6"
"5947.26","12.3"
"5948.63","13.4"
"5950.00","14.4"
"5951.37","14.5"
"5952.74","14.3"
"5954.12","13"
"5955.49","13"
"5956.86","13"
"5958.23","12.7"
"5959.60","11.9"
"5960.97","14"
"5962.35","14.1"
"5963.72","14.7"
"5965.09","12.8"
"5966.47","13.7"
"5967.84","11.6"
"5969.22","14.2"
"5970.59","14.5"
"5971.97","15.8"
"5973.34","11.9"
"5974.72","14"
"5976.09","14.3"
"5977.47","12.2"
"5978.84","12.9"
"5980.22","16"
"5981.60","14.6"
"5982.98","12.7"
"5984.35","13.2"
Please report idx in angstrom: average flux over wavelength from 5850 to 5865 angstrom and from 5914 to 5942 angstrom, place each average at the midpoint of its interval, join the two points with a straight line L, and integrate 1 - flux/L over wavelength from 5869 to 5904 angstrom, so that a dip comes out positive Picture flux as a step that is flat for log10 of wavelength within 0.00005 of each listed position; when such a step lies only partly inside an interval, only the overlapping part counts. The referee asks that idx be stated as 2.4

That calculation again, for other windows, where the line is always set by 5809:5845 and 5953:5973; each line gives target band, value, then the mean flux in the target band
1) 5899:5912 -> 0.8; 12.7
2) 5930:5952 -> -0.2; 13.6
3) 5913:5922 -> 0.4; 12.8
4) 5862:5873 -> -0.1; 13.5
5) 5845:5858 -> -0.3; 13.7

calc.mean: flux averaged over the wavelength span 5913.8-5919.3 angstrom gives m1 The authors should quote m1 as 12.6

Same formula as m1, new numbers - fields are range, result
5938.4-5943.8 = 13.5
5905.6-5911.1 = 13.2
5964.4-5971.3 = 13.4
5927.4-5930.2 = 12.7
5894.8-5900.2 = 12.1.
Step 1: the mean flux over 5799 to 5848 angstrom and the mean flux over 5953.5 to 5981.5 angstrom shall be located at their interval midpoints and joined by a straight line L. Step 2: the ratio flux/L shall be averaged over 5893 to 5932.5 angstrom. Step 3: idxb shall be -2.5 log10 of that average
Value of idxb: 0.07 mag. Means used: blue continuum 13.5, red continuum 13.5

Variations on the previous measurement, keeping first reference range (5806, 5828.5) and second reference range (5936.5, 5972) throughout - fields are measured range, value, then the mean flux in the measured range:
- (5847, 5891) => 0.00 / 13.4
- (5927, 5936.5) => 0.03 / 13.2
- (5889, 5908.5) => 0.14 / 11.8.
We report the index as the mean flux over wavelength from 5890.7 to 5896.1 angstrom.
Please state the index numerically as 10.9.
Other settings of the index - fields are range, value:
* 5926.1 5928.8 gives 13.7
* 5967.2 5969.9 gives 12.9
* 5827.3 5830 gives 14.1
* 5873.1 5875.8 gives 14.8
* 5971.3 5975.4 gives 13.9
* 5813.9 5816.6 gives 13.1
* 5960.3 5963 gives 14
